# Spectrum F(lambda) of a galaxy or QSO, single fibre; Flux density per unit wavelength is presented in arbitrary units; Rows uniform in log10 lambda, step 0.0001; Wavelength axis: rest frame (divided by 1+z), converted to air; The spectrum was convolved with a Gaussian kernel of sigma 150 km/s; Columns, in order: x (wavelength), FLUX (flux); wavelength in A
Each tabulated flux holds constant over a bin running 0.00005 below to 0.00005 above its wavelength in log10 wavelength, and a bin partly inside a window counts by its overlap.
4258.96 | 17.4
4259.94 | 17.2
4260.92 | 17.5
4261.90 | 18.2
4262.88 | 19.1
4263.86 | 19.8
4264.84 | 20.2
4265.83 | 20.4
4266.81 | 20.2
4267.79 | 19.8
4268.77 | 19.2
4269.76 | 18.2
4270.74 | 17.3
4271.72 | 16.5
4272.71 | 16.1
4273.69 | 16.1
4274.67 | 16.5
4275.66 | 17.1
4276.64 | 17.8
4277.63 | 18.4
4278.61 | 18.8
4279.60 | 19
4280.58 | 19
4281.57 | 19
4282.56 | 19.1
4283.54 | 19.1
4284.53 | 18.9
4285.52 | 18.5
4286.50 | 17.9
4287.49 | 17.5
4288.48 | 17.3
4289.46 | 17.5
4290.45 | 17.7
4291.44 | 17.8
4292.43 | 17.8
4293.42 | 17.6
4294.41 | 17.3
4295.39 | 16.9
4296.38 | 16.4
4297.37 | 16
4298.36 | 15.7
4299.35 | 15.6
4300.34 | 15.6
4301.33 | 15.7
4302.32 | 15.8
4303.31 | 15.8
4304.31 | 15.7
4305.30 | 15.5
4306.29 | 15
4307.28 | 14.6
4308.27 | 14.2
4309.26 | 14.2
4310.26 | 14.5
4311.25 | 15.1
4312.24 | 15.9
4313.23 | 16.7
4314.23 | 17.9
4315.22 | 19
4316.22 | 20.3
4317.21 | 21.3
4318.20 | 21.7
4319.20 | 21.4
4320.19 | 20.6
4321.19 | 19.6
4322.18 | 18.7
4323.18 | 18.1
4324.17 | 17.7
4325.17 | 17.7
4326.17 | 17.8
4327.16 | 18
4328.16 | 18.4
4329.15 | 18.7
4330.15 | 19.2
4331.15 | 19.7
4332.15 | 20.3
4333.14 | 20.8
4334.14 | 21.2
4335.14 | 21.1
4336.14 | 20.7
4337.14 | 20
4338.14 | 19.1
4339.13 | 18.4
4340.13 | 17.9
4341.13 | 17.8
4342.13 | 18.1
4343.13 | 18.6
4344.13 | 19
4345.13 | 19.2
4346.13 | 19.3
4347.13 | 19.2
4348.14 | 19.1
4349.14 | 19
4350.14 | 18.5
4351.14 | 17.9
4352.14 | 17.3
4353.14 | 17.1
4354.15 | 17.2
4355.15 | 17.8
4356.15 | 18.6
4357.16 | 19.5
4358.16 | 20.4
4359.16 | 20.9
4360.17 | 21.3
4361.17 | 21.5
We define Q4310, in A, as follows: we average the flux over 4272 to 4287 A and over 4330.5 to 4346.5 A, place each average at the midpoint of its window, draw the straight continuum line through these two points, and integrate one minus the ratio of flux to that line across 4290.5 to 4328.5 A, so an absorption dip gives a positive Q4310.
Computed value 3.2 A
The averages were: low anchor 18.1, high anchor 19.5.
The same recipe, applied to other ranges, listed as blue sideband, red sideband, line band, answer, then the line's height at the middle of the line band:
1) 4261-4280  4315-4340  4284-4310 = 3.3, 18.9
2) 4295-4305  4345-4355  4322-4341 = -1.8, 17.4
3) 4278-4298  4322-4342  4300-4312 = 2.1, 18.4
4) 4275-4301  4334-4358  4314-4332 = -0.9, 18.3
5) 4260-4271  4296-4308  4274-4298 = -1.1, 17.1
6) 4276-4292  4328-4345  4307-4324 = 0.9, 19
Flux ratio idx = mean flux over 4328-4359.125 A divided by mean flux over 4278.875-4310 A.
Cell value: 1.13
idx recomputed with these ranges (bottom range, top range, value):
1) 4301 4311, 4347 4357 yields 1.20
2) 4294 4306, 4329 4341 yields 1.23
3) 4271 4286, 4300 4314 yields 0.85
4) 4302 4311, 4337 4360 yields 1.25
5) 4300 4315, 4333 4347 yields 1.24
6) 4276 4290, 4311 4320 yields 1.03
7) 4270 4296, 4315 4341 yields 1.10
